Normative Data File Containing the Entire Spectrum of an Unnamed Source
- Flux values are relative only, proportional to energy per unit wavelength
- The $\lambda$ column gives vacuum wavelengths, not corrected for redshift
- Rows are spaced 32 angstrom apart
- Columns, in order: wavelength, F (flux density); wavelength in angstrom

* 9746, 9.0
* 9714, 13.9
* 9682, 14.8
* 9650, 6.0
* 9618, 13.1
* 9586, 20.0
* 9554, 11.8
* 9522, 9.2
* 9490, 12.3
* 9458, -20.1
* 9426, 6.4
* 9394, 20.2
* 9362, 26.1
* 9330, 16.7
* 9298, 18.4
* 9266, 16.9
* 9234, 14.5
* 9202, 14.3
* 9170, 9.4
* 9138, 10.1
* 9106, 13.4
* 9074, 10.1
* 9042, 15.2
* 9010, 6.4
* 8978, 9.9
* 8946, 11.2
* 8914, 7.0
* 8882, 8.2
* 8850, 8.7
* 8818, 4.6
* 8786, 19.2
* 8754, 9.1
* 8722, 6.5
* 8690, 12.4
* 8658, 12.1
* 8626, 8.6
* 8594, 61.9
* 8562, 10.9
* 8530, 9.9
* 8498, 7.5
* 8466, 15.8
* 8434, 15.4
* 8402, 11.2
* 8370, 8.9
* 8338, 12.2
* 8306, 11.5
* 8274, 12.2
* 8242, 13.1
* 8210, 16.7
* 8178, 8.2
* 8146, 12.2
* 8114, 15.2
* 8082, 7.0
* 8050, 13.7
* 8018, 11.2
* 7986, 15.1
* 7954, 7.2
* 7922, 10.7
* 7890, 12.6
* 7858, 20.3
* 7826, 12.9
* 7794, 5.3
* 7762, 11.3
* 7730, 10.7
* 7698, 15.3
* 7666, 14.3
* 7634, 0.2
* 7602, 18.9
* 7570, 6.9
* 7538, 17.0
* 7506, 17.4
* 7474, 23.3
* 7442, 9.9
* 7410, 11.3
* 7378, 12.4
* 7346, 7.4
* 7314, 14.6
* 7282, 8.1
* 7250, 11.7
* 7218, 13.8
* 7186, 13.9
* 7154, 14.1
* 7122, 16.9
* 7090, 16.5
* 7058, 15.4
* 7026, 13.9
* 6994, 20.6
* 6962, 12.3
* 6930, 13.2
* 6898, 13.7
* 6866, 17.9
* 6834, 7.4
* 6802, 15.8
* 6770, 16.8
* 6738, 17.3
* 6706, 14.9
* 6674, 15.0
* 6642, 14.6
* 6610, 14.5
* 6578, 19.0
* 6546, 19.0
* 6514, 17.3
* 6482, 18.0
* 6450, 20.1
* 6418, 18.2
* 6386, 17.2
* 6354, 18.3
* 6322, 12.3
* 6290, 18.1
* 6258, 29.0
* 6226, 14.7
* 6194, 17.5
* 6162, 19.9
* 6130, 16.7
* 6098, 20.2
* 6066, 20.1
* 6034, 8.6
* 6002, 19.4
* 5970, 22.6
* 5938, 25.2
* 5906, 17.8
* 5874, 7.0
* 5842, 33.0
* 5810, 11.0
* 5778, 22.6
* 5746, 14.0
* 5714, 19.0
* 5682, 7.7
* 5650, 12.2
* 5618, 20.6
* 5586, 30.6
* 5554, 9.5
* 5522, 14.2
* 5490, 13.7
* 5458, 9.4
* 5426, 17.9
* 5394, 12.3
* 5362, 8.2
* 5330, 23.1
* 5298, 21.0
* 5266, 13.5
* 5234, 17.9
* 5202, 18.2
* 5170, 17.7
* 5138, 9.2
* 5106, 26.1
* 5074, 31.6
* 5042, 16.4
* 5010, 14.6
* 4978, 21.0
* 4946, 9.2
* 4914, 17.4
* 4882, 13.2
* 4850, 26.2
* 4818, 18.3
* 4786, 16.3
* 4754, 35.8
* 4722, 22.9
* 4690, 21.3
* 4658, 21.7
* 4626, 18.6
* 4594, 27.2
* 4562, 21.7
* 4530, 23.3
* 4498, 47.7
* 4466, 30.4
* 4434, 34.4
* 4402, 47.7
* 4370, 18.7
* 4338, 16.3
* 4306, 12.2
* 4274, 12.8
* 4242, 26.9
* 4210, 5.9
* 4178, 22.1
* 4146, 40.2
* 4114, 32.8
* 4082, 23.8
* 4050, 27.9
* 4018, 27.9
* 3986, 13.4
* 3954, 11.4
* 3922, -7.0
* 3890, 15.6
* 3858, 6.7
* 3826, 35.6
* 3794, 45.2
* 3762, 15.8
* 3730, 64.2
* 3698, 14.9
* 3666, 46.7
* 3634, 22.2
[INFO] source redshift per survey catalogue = 1.30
